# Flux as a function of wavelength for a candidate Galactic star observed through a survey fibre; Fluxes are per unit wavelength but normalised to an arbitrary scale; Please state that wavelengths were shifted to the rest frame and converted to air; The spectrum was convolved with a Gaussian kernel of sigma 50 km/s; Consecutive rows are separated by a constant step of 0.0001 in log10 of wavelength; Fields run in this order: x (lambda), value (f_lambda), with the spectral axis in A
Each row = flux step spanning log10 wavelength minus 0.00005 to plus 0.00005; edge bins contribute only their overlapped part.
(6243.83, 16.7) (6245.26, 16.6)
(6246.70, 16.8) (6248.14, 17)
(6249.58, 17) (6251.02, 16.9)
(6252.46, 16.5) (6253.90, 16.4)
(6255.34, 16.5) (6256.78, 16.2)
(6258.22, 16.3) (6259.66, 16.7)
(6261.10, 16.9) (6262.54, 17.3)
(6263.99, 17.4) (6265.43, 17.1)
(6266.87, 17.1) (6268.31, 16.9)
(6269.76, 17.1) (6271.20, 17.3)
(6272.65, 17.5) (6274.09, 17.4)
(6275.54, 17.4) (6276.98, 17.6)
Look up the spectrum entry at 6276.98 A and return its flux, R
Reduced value 17.6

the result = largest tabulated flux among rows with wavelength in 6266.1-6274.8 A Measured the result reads 17.5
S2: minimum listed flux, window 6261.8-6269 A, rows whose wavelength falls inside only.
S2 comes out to 16.9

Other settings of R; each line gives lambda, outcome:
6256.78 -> 16.2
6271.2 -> 17.3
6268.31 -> 16.9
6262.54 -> 17.3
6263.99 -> 17.4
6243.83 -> 16.7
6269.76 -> 17.1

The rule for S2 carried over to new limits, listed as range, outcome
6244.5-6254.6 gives 16.4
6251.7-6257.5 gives 16.2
